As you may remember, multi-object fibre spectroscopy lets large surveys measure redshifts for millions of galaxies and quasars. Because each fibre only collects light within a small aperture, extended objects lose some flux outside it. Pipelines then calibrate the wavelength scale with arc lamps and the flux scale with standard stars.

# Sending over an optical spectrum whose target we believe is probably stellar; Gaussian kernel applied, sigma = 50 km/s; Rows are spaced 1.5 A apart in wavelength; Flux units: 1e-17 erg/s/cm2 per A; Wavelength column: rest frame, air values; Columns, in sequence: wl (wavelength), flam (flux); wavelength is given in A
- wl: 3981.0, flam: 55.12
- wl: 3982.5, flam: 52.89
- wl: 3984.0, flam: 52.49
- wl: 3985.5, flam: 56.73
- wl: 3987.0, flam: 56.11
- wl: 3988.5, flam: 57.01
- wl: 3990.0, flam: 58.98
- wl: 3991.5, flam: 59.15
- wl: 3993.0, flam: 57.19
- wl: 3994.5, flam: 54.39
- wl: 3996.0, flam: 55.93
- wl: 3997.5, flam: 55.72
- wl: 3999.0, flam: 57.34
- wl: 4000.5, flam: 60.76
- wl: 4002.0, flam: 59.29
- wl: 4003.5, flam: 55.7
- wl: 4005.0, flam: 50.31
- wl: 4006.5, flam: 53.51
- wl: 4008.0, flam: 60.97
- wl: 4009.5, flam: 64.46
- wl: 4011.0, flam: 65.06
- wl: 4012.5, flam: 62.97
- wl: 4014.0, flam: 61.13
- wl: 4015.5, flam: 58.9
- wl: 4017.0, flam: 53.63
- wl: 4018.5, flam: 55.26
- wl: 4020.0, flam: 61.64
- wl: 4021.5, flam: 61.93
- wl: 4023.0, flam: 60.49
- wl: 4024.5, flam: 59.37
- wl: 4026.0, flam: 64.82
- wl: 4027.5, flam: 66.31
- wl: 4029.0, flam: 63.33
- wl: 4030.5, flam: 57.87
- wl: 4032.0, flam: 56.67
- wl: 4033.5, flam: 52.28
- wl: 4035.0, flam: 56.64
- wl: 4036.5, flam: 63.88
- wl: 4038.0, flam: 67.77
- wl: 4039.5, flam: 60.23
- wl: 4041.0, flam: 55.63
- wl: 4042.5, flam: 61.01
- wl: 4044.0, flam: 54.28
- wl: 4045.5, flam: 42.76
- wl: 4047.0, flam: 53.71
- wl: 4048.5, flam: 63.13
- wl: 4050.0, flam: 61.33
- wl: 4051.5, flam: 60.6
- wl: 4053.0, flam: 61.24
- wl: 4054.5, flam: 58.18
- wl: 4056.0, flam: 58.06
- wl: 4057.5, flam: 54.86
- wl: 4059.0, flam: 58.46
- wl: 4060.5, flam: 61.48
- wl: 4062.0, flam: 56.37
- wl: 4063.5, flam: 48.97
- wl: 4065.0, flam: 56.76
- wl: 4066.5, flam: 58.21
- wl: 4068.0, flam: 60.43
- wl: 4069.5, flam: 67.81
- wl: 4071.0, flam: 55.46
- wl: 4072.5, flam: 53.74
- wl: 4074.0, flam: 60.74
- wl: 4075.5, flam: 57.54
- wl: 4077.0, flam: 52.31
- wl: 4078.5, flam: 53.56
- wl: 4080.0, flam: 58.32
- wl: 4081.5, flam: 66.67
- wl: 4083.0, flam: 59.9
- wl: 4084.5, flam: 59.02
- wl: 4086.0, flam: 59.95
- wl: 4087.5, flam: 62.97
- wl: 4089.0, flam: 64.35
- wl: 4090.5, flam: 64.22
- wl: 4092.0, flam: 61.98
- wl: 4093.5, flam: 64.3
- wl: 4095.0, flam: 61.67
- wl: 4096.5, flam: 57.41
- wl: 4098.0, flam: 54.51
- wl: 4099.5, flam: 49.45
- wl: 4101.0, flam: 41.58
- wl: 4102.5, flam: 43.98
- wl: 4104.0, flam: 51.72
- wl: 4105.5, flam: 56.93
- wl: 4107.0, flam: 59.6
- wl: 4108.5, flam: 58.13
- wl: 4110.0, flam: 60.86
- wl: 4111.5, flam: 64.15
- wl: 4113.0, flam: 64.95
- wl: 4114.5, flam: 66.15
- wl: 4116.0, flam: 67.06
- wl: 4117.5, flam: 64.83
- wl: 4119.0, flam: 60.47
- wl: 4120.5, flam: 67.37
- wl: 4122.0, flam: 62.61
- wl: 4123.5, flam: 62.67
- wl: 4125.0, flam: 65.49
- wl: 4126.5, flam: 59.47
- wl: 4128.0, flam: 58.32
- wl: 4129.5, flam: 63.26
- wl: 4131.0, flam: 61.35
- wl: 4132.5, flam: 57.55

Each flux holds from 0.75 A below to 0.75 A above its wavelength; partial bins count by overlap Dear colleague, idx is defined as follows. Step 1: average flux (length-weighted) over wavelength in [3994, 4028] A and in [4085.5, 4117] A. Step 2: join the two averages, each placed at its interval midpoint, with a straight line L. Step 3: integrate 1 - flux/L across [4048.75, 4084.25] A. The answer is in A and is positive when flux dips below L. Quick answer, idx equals 0.4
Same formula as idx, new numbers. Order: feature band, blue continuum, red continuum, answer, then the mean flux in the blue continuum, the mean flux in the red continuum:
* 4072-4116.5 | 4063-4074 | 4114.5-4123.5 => 1.9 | 57.8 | 64.5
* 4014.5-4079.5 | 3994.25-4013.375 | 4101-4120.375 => 0.5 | 58.3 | 59.4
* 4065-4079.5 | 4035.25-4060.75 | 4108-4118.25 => 0.7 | 58.5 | 63.9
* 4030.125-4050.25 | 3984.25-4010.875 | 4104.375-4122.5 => 0.6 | 57.4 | 62.5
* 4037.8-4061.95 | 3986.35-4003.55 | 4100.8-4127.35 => 0.3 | 57.4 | 60.3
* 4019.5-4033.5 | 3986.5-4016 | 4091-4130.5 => -0.6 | 58.3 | 59.6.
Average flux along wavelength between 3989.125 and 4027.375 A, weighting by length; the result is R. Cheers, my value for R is 58.9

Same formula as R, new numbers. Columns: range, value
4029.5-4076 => 58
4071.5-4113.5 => 58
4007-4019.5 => 60.2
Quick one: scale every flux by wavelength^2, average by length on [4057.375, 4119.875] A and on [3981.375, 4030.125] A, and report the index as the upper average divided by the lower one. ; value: 1.04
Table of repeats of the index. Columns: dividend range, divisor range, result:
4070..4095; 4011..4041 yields 1.02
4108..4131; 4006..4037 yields 1.10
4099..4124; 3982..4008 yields 1.11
